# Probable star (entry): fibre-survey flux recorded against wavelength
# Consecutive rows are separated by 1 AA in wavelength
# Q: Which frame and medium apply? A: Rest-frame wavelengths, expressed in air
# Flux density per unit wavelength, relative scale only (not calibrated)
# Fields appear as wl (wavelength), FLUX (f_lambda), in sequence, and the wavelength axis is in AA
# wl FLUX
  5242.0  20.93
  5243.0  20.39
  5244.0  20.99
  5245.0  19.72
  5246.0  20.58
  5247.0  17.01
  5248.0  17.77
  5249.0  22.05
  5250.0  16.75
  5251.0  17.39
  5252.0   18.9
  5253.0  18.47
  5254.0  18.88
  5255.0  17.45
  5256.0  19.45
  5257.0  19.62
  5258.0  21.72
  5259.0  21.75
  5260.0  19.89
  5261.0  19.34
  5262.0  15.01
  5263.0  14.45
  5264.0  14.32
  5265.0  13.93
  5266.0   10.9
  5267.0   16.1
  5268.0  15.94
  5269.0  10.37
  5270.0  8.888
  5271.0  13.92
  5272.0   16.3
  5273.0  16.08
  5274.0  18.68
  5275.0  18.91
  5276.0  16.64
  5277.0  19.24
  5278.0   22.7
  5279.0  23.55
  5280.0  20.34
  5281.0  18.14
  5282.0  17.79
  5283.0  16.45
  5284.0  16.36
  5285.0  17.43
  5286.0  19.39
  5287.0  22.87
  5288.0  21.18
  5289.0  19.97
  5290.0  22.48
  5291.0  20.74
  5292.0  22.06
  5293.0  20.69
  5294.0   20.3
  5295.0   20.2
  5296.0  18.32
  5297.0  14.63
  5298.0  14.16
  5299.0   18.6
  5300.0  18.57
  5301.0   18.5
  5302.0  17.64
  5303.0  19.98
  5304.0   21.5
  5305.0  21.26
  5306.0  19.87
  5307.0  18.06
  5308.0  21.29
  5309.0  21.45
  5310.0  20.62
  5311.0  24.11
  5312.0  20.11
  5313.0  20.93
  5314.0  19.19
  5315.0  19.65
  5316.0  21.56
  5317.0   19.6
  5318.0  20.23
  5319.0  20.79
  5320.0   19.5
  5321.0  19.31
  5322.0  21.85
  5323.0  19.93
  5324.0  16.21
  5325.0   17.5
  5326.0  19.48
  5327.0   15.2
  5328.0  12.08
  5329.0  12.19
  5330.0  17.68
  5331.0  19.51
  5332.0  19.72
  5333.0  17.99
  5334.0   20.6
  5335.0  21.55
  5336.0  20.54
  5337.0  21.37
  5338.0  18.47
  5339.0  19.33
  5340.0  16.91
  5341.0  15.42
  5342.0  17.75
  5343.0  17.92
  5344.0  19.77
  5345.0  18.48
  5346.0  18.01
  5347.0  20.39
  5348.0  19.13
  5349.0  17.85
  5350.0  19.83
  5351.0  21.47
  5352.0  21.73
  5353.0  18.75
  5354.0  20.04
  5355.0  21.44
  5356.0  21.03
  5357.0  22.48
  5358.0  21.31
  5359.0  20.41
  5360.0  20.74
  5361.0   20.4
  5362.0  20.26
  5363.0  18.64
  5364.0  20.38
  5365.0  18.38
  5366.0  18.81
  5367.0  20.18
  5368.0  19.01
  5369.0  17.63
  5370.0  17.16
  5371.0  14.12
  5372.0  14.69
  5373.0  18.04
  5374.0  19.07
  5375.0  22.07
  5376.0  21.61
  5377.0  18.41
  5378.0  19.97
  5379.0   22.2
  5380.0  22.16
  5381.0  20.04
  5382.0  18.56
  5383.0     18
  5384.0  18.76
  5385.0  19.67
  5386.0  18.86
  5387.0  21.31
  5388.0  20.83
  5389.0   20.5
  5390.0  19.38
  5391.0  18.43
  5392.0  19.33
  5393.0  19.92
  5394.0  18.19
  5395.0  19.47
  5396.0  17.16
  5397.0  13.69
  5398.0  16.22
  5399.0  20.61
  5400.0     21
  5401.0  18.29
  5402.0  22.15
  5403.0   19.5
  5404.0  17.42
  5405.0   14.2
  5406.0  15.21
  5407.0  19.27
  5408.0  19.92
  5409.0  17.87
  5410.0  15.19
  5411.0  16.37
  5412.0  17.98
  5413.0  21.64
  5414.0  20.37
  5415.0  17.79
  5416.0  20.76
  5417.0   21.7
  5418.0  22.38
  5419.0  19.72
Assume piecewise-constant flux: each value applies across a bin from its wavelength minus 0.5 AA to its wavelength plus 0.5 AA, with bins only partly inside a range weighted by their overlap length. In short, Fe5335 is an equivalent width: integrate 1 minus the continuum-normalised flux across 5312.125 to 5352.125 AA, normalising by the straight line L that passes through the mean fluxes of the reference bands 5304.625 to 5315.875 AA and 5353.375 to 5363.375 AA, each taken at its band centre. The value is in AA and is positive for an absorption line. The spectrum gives 3.4 AA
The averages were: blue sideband 20.6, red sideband 20.7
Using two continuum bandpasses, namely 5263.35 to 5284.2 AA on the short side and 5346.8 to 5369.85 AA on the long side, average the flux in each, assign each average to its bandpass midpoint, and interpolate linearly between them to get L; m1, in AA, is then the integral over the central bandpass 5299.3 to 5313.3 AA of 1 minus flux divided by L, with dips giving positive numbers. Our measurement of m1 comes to -1.9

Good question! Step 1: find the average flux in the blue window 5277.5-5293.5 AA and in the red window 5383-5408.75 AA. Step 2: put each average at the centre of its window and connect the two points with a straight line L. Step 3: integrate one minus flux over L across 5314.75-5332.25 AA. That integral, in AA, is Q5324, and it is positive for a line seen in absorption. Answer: 1.1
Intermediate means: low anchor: 20.1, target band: 18.4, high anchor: 18.7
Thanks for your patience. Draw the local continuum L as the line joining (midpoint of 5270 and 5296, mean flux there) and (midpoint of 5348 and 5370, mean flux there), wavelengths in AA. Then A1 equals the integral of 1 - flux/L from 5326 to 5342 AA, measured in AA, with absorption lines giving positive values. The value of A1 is 1.4 AA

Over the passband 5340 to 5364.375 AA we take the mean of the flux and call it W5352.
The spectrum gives 19.7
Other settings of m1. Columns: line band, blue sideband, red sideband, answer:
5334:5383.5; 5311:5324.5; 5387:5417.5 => -0.07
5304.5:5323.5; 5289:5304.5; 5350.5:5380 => -1.10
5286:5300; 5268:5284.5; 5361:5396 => -1.77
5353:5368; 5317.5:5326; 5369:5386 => -0.87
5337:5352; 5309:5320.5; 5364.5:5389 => 0.83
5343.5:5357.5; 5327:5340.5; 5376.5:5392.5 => -0.98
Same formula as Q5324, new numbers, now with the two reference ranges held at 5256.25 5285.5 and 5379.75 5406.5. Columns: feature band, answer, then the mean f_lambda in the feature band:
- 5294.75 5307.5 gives -0.7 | 18.5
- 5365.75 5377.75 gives 0.1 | 18.4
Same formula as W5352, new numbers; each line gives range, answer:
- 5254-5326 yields 18.7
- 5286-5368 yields 19.5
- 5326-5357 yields 18.8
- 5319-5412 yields 18.9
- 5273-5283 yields 19.2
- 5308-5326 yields 20.2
